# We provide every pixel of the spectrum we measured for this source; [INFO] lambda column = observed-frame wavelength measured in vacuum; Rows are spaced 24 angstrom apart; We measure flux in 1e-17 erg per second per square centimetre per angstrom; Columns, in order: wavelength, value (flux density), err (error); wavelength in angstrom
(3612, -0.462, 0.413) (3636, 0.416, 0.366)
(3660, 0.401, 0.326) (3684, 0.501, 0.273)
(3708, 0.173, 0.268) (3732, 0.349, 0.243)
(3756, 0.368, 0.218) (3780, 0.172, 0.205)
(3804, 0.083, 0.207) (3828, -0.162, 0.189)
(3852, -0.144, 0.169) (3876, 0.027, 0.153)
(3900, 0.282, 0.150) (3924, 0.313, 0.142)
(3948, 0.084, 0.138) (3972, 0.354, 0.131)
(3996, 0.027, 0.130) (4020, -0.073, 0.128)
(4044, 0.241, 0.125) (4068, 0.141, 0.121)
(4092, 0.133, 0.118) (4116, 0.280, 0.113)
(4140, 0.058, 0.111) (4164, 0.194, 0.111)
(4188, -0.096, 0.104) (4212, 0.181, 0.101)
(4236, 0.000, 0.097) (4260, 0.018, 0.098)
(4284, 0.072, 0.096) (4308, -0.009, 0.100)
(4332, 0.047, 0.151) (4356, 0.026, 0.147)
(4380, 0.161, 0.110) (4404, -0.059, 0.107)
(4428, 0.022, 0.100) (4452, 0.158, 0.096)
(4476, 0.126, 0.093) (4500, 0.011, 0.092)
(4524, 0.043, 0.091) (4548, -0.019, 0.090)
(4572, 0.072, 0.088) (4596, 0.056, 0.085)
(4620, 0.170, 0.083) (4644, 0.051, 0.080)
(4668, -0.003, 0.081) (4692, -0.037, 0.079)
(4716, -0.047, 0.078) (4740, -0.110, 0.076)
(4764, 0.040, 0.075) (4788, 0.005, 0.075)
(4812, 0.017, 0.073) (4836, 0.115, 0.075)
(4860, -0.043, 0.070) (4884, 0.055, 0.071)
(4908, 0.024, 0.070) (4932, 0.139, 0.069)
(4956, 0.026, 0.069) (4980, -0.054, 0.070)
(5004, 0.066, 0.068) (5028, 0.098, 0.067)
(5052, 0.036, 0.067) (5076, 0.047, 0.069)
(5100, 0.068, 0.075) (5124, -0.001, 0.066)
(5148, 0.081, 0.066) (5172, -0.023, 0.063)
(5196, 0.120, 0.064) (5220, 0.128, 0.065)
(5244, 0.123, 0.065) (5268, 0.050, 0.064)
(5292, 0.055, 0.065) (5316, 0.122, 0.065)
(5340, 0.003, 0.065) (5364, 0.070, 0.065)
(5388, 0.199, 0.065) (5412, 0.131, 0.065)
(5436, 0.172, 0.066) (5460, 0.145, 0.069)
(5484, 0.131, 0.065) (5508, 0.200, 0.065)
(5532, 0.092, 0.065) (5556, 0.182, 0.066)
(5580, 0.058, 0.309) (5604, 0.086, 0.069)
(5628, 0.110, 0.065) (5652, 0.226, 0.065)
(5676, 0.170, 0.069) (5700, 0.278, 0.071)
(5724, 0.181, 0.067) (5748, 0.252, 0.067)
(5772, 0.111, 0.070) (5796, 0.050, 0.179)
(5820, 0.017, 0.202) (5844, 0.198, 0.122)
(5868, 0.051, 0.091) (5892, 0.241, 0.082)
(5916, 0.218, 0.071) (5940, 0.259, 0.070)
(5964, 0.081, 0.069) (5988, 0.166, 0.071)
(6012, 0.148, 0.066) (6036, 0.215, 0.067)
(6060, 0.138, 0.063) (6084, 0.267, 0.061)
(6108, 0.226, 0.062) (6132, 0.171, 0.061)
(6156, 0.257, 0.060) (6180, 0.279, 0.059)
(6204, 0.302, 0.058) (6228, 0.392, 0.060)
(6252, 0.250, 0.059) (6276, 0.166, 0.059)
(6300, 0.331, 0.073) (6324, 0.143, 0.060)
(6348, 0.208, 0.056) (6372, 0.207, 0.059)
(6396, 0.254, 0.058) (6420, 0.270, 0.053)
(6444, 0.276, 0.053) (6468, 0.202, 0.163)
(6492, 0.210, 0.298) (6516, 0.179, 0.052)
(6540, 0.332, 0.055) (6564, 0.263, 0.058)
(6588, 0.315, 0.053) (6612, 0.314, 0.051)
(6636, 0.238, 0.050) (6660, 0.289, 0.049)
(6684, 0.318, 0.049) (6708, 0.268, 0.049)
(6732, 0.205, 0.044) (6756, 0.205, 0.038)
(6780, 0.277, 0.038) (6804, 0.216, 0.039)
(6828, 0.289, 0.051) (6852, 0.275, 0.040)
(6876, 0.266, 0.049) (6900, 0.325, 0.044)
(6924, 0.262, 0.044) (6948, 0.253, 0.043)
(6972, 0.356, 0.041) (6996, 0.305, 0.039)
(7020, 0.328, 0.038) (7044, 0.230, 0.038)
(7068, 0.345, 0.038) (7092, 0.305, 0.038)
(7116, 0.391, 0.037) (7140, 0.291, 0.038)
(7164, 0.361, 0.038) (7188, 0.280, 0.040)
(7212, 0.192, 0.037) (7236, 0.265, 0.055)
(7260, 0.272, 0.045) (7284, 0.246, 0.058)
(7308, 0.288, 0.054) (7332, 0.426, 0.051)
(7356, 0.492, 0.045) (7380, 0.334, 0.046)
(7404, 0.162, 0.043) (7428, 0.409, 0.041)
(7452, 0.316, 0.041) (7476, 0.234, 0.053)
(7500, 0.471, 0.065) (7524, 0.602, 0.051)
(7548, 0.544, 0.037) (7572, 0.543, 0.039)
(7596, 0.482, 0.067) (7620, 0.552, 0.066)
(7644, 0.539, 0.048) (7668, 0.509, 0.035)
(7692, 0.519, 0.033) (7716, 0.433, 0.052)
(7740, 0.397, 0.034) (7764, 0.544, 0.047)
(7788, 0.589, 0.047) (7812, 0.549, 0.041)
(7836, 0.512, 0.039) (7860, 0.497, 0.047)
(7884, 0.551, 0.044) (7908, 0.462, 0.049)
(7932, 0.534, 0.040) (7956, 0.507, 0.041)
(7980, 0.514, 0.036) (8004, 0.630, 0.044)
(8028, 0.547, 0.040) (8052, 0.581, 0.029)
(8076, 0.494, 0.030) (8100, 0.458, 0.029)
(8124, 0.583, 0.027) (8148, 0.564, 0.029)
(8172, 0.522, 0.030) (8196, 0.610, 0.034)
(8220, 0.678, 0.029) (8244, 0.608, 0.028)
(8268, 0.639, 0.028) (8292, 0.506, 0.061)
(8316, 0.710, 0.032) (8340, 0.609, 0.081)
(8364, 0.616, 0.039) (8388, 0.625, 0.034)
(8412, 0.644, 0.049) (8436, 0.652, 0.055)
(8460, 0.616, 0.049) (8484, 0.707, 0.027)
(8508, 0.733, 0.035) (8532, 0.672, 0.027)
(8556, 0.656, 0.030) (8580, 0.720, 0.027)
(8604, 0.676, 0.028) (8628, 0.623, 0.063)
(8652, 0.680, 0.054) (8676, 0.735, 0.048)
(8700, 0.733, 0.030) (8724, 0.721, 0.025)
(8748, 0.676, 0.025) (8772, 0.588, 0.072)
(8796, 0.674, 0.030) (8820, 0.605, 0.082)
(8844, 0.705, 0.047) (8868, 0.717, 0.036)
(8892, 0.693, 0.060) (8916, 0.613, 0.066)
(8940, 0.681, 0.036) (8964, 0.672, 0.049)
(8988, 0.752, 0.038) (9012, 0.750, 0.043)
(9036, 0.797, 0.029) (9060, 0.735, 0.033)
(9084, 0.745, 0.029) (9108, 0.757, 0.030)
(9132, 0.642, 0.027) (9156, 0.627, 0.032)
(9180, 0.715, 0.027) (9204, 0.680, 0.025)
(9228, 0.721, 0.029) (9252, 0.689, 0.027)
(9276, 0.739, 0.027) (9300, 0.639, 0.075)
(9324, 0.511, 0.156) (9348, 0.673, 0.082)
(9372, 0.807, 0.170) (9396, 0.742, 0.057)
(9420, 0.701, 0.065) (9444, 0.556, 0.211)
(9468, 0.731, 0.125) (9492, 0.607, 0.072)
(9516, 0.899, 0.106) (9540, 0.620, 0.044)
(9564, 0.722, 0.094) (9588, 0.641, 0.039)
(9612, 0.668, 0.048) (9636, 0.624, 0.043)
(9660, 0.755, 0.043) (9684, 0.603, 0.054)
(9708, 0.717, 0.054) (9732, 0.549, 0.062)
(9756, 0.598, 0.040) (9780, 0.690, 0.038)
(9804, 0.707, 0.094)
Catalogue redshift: 0.881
